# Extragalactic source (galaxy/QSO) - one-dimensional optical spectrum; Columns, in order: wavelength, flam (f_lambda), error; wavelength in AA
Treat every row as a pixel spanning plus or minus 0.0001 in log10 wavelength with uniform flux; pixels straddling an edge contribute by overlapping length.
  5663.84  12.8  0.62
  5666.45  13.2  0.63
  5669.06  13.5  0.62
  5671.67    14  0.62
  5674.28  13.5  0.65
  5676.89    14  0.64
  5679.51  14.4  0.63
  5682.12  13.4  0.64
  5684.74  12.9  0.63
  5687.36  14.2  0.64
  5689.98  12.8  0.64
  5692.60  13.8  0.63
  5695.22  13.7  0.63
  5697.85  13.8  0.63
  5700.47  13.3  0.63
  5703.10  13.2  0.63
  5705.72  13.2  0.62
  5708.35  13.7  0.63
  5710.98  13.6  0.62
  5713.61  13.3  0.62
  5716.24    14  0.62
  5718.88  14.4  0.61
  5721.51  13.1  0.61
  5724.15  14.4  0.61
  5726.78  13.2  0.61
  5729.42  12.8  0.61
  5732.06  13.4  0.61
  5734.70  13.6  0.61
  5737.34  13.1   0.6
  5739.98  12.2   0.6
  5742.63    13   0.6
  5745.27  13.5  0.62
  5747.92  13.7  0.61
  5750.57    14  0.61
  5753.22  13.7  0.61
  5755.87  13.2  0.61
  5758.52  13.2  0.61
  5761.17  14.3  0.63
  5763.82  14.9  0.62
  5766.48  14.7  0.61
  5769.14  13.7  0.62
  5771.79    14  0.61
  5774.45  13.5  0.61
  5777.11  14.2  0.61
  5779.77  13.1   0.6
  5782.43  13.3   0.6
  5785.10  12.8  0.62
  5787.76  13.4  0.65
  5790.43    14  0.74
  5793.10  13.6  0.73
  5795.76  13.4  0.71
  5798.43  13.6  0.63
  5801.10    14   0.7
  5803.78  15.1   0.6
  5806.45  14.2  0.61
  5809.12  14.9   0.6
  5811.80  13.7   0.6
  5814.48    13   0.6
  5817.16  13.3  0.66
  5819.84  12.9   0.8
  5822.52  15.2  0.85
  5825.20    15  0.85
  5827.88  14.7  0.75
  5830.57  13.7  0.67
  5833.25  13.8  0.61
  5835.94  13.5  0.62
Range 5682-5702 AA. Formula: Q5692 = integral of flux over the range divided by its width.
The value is 13.5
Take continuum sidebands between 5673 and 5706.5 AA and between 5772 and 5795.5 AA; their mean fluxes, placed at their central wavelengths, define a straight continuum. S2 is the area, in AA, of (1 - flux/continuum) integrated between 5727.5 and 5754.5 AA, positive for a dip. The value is 0.5 AA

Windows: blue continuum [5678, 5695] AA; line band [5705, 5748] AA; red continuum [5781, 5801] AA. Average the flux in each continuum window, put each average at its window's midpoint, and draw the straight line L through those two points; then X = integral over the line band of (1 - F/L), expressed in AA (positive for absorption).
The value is 0.42 AA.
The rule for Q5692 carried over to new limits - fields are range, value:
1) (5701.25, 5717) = 13.5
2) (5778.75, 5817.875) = 13.7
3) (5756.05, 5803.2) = 13.8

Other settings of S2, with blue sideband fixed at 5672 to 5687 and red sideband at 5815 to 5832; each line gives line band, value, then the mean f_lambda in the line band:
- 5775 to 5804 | 0.76 AA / 13.6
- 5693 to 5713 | 0.37 AA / 13.5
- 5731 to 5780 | 0.91 AA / 13.6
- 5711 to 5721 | 0.00 AA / 13.8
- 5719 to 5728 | 0.09 AA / 13.7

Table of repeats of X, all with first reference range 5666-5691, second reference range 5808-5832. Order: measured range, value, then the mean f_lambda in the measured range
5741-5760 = 0.5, 13.5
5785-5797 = 0.4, 13.5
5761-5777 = -0.3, 14.2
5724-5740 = 0.6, 13.2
